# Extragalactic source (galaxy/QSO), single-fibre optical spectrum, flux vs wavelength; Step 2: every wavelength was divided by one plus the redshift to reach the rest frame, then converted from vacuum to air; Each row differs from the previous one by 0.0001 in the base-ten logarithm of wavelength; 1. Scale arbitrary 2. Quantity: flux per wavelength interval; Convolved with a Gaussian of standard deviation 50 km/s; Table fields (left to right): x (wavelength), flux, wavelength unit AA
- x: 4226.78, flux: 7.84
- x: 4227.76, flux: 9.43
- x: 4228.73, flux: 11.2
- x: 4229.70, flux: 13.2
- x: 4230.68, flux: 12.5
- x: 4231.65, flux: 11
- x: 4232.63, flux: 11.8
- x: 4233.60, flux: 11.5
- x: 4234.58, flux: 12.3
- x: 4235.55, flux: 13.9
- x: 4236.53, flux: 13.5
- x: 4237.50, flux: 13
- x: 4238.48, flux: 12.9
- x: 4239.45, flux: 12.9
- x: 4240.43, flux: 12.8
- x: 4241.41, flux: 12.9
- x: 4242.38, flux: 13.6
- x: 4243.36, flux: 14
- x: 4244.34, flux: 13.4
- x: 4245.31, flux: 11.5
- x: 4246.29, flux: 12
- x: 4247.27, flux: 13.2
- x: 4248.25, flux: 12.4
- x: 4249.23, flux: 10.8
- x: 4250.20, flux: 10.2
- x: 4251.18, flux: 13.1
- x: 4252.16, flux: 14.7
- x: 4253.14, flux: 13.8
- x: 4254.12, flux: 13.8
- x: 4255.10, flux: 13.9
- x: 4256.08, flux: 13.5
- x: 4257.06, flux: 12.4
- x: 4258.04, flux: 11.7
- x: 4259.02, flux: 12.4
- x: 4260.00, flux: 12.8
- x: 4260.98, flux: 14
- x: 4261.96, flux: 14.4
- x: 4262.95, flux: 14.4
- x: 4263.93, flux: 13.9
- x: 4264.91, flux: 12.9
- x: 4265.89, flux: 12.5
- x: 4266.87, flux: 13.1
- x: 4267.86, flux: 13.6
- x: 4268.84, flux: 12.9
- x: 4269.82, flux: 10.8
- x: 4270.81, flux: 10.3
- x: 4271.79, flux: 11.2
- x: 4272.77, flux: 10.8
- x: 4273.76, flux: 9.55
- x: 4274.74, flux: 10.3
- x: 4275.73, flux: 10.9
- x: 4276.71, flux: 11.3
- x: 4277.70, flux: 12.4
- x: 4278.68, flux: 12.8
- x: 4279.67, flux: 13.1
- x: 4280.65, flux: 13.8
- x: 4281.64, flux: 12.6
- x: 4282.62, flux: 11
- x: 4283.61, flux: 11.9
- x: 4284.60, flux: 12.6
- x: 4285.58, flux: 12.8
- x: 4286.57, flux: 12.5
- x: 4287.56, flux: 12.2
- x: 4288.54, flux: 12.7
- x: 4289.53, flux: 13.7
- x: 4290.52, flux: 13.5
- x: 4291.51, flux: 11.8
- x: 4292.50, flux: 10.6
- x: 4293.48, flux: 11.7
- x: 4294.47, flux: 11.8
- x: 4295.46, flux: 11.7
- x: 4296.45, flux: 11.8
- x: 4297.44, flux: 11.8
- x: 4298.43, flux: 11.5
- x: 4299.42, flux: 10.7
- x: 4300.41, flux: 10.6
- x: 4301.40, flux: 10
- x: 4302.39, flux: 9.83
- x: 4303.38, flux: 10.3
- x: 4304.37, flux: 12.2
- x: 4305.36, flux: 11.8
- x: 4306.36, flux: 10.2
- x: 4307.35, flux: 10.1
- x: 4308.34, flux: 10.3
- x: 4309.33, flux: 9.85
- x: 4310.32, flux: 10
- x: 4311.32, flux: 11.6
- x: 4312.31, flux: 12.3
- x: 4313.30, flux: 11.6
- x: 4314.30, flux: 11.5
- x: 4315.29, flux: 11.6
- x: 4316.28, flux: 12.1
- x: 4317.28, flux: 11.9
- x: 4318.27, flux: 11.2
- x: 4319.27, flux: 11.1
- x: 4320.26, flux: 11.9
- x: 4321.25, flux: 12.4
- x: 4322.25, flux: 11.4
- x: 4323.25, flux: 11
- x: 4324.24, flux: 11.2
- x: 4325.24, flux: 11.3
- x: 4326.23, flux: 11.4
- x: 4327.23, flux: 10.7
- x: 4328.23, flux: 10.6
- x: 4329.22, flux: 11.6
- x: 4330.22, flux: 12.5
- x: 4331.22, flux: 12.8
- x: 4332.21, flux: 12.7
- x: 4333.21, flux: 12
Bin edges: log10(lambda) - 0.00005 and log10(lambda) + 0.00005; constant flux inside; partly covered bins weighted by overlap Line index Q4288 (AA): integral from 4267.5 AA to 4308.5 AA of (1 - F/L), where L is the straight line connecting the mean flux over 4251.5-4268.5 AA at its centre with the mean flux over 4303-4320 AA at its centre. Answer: 1.86 AA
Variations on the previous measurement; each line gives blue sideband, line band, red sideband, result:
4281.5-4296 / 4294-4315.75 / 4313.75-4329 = 1.41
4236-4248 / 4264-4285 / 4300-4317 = 0.03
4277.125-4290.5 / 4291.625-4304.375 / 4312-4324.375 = 1.18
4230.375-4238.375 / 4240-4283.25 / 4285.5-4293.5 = -0.33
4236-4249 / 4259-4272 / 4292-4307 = -0.73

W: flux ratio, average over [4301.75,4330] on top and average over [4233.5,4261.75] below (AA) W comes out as 0.9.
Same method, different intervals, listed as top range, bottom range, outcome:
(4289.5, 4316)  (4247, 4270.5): 0.87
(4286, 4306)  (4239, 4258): 0.90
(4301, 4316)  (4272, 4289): 0.91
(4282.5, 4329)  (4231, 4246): 0.90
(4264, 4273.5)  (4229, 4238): 0.96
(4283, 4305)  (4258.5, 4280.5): 0.95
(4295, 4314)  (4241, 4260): 0.86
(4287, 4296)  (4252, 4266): 0.91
